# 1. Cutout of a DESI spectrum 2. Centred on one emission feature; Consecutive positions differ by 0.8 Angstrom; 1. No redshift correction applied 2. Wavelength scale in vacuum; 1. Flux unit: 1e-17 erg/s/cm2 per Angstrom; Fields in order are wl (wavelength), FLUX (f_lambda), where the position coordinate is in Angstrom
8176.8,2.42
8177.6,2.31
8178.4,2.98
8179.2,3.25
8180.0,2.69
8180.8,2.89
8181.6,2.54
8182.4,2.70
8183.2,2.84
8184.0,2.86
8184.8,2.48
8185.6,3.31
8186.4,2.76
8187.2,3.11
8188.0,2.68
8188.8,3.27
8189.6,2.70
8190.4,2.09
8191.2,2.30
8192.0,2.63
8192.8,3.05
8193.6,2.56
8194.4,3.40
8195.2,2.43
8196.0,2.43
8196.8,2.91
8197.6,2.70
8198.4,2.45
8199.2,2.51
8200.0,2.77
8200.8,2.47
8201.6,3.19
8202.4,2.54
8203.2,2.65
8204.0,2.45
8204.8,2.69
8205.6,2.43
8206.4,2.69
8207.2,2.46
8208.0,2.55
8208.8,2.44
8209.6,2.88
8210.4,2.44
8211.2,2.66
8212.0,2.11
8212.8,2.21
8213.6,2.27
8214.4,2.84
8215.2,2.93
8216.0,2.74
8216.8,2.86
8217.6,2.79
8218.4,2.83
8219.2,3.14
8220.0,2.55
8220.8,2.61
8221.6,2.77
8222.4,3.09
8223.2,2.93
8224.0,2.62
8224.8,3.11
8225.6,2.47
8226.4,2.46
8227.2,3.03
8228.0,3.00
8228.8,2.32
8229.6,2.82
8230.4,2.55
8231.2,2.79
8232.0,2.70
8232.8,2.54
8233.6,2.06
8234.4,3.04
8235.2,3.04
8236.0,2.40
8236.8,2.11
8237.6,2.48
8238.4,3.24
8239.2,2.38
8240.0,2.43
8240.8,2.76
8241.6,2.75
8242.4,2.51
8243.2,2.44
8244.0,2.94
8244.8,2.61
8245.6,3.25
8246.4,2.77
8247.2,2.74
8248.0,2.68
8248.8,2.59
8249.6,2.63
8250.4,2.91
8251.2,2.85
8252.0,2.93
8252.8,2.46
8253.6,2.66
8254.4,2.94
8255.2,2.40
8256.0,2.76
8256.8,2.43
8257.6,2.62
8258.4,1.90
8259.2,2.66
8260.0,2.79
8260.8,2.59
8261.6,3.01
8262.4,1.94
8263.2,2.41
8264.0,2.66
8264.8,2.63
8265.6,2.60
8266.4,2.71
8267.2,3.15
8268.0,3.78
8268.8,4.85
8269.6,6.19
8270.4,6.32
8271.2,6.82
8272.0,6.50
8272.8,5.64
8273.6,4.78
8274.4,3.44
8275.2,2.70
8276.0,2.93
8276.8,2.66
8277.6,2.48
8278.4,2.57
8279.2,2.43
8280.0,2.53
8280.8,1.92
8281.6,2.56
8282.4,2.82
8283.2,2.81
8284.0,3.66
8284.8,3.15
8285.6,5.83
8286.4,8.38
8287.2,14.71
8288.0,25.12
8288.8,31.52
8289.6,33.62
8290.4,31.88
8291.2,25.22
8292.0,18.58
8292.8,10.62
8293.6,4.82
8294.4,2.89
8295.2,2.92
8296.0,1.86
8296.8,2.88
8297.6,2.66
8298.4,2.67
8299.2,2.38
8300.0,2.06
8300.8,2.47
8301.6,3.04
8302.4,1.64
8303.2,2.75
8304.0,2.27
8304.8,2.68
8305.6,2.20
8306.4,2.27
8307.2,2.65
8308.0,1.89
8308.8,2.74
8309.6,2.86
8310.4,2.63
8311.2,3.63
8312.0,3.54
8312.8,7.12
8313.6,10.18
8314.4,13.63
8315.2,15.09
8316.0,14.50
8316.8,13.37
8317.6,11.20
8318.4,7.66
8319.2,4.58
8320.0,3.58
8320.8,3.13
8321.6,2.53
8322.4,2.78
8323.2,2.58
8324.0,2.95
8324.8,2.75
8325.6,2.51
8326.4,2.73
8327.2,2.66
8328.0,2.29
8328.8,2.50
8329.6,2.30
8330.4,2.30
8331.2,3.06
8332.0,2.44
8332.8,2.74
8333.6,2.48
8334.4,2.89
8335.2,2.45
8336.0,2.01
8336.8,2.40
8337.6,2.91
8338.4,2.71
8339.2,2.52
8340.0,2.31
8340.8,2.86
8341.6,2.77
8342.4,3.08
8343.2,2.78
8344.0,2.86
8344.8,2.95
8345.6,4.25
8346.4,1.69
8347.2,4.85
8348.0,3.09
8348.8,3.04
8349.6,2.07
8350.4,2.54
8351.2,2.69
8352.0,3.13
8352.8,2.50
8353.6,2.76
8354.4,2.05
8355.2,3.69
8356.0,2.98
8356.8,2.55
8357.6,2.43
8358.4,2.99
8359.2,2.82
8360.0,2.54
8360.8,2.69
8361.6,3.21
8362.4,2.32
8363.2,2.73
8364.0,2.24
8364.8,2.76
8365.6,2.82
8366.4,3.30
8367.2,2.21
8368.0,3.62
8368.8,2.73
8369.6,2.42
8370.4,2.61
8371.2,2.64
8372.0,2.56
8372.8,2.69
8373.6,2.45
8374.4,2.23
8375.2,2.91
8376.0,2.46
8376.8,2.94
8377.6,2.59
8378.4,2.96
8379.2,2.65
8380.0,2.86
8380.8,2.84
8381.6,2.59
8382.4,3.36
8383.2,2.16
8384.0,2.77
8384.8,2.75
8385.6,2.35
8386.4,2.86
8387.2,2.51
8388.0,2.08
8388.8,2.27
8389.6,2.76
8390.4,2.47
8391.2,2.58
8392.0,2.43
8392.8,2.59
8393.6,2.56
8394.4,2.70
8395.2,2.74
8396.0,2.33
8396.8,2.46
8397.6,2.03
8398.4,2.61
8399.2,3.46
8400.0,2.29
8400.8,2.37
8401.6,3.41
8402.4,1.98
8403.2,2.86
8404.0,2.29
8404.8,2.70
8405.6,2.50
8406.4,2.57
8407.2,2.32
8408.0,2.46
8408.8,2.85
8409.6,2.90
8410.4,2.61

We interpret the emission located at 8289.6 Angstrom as H-alpha 6563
